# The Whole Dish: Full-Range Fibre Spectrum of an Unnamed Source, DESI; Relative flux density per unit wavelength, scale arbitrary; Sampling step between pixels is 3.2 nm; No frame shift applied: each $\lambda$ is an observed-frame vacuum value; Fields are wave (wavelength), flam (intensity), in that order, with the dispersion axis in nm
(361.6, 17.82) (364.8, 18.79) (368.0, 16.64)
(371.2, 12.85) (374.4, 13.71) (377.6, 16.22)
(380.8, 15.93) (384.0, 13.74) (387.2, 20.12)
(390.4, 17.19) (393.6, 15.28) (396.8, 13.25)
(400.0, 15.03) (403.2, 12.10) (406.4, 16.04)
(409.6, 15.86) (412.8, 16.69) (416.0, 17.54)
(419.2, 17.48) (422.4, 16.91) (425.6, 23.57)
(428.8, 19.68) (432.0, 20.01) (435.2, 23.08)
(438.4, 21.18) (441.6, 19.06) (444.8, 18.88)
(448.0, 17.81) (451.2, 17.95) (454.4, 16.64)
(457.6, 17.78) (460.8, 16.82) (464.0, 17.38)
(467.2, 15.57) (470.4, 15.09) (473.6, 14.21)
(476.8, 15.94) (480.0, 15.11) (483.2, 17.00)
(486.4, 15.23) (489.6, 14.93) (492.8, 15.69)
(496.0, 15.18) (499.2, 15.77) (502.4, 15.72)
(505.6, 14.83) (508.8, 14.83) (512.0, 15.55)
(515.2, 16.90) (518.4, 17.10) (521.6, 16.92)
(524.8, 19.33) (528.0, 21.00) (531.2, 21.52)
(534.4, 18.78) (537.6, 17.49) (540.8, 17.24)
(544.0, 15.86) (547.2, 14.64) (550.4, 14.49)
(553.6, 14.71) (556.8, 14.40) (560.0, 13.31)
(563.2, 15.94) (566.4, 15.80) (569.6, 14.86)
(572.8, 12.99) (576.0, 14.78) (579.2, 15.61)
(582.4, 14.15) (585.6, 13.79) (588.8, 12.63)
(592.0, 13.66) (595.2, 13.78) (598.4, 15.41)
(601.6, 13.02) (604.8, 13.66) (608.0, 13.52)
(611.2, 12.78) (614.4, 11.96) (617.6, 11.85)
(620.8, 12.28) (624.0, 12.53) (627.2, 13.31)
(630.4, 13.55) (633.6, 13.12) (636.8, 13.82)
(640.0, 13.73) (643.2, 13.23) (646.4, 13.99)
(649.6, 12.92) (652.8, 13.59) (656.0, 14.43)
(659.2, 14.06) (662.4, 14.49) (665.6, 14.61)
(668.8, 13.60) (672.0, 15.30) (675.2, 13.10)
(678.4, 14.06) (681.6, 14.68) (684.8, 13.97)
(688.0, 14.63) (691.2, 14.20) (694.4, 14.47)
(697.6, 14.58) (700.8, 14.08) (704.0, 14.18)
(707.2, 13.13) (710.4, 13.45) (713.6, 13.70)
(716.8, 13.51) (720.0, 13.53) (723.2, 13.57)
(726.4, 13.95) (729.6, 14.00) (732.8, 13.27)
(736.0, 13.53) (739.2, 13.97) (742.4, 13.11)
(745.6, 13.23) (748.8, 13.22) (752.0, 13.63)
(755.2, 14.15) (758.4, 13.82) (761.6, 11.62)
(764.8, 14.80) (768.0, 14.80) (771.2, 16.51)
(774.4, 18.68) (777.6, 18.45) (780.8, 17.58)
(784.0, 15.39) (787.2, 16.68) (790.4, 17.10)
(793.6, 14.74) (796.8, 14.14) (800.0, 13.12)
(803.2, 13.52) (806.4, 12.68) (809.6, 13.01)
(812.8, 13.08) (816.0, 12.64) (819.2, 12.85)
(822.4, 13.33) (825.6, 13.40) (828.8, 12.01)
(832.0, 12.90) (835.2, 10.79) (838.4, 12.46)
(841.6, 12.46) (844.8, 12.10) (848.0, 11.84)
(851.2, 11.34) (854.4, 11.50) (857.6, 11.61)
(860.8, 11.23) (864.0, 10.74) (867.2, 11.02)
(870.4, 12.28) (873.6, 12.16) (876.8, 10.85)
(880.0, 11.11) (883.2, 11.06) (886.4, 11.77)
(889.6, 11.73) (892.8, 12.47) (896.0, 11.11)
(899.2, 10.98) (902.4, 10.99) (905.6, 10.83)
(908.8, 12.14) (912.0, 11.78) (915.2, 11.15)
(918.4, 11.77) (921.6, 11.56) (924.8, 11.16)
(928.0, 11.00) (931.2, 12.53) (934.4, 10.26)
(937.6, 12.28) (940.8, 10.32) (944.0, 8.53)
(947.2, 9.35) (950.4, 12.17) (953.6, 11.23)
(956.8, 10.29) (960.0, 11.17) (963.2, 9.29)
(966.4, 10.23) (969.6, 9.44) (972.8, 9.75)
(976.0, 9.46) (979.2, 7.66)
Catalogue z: 1.790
